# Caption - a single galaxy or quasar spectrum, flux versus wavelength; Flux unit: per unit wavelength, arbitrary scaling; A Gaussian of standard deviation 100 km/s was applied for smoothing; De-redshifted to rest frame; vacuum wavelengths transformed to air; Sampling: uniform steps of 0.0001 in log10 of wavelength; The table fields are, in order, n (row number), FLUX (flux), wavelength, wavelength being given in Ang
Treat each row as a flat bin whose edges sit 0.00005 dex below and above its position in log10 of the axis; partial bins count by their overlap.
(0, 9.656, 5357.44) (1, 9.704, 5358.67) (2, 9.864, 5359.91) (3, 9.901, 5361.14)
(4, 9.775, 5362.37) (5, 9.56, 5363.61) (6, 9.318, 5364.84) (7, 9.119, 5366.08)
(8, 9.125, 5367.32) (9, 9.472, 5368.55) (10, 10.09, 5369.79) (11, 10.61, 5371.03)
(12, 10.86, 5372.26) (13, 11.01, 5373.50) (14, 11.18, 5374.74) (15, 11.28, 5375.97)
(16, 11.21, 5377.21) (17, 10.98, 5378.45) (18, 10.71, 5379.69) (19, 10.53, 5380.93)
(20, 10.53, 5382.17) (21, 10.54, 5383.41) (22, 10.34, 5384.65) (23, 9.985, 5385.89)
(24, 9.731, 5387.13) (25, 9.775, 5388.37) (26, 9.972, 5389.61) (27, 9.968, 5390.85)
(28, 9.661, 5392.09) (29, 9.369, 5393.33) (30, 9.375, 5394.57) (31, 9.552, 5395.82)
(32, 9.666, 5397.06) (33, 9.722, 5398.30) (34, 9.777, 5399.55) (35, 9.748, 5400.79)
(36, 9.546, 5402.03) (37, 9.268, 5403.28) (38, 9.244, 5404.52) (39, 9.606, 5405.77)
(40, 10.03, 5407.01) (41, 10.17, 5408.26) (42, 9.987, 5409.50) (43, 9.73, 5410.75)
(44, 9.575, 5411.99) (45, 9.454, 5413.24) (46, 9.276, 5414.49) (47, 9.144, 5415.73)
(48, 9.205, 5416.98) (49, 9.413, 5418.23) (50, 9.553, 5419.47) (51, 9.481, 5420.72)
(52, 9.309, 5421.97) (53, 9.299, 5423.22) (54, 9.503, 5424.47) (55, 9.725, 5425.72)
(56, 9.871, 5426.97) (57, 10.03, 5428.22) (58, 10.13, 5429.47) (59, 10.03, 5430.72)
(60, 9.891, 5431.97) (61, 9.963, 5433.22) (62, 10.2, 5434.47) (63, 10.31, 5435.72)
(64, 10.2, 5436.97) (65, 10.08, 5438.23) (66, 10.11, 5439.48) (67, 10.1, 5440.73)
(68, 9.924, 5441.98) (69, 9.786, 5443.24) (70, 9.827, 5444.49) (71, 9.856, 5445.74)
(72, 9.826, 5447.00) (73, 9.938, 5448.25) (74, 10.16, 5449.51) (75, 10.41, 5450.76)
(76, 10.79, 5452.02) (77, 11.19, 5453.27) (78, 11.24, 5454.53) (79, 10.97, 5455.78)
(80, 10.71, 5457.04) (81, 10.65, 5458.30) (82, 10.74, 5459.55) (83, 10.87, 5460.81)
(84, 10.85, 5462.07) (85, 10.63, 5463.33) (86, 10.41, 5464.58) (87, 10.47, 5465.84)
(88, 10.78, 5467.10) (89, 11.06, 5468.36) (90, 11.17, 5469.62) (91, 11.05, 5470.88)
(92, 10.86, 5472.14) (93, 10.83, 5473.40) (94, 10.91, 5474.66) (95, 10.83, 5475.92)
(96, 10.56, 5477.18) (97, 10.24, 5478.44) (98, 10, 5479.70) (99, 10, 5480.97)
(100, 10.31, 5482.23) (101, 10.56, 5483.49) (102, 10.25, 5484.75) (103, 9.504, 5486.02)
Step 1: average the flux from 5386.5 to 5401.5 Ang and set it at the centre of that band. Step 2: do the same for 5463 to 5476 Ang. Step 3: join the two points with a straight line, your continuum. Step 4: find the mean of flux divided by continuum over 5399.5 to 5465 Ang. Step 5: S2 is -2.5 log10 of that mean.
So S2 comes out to 0.03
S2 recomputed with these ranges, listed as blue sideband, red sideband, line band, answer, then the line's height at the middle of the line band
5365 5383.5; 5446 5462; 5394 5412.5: 0.09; 10.5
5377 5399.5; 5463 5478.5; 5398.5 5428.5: 0.08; 10.3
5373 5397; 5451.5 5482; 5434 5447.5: 0.06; 10.6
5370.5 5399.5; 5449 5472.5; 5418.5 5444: 0.08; 10.6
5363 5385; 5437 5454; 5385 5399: 0.06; 10.3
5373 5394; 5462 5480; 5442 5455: 0.04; 10.6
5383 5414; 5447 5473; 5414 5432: 0.06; 10.1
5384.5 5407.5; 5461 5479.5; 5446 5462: -0.01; 10.5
